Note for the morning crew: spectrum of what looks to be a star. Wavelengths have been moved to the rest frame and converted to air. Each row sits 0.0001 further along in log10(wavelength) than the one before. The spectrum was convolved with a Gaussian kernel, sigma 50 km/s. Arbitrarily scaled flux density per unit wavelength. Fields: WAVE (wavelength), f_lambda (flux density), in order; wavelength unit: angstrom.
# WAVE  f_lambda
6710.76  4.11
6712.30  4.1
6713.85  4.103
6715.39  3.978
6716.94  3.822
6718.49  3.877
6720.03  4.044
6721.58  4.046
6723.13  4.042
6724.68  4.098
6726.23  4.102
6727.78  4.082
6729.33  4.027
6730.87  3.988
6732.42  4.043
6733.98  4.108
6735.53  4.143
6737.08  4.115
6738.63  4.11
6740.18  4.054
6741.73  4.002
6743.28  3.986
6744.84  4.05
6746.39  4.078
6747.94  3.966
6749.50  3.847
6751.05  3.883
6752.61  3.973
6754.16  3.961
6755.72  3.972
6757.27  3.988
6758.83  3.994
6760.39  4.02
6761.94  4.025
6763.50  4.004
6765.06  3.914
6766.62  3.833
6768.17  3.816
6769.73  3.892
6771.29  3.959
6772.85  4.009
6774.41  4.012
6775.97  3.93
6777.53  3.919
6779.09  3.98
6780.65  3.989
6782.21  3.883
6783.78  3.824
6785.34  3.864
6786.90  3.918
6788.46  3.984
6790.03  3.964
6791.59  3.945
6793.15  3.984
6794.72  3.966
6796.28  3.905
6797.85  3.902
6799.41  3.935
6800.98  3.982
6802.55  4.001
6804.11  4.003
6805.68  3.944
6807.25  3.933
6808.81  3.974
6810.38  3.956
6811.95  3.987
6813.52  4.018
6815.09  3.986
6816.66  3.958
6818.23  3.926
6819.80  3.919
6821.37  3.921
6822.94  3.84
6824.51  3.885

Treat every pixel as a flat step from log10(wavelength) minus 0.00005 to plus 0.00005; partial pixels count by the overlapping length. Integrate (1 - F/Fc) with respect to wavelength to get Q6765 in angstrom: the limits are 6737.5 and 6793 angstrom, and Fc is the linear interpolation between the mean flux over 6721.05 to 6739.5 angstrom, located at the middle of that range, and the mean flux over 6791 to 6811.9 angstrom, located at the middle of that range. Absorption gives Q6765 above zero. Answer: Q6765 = 0.8 angstrom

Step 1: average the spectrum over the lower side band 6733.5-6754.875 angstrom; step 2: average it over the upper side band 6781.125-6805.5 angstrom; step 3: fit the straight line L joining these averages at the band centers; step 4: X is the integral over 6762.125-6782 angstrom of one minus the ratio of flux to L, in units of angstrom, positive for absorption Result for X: 0.2 angstrom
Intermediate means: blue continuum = 4.02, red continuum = 3.94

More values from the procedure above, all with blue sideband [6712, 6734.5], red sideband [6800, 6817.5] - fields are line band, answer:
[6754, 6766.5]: 0.1 angstrom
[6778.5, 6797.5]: 0.3 angstrom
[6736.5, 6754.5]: 0.1 angstrom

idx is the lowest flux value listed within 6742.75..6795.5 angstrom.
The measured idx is 3.816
